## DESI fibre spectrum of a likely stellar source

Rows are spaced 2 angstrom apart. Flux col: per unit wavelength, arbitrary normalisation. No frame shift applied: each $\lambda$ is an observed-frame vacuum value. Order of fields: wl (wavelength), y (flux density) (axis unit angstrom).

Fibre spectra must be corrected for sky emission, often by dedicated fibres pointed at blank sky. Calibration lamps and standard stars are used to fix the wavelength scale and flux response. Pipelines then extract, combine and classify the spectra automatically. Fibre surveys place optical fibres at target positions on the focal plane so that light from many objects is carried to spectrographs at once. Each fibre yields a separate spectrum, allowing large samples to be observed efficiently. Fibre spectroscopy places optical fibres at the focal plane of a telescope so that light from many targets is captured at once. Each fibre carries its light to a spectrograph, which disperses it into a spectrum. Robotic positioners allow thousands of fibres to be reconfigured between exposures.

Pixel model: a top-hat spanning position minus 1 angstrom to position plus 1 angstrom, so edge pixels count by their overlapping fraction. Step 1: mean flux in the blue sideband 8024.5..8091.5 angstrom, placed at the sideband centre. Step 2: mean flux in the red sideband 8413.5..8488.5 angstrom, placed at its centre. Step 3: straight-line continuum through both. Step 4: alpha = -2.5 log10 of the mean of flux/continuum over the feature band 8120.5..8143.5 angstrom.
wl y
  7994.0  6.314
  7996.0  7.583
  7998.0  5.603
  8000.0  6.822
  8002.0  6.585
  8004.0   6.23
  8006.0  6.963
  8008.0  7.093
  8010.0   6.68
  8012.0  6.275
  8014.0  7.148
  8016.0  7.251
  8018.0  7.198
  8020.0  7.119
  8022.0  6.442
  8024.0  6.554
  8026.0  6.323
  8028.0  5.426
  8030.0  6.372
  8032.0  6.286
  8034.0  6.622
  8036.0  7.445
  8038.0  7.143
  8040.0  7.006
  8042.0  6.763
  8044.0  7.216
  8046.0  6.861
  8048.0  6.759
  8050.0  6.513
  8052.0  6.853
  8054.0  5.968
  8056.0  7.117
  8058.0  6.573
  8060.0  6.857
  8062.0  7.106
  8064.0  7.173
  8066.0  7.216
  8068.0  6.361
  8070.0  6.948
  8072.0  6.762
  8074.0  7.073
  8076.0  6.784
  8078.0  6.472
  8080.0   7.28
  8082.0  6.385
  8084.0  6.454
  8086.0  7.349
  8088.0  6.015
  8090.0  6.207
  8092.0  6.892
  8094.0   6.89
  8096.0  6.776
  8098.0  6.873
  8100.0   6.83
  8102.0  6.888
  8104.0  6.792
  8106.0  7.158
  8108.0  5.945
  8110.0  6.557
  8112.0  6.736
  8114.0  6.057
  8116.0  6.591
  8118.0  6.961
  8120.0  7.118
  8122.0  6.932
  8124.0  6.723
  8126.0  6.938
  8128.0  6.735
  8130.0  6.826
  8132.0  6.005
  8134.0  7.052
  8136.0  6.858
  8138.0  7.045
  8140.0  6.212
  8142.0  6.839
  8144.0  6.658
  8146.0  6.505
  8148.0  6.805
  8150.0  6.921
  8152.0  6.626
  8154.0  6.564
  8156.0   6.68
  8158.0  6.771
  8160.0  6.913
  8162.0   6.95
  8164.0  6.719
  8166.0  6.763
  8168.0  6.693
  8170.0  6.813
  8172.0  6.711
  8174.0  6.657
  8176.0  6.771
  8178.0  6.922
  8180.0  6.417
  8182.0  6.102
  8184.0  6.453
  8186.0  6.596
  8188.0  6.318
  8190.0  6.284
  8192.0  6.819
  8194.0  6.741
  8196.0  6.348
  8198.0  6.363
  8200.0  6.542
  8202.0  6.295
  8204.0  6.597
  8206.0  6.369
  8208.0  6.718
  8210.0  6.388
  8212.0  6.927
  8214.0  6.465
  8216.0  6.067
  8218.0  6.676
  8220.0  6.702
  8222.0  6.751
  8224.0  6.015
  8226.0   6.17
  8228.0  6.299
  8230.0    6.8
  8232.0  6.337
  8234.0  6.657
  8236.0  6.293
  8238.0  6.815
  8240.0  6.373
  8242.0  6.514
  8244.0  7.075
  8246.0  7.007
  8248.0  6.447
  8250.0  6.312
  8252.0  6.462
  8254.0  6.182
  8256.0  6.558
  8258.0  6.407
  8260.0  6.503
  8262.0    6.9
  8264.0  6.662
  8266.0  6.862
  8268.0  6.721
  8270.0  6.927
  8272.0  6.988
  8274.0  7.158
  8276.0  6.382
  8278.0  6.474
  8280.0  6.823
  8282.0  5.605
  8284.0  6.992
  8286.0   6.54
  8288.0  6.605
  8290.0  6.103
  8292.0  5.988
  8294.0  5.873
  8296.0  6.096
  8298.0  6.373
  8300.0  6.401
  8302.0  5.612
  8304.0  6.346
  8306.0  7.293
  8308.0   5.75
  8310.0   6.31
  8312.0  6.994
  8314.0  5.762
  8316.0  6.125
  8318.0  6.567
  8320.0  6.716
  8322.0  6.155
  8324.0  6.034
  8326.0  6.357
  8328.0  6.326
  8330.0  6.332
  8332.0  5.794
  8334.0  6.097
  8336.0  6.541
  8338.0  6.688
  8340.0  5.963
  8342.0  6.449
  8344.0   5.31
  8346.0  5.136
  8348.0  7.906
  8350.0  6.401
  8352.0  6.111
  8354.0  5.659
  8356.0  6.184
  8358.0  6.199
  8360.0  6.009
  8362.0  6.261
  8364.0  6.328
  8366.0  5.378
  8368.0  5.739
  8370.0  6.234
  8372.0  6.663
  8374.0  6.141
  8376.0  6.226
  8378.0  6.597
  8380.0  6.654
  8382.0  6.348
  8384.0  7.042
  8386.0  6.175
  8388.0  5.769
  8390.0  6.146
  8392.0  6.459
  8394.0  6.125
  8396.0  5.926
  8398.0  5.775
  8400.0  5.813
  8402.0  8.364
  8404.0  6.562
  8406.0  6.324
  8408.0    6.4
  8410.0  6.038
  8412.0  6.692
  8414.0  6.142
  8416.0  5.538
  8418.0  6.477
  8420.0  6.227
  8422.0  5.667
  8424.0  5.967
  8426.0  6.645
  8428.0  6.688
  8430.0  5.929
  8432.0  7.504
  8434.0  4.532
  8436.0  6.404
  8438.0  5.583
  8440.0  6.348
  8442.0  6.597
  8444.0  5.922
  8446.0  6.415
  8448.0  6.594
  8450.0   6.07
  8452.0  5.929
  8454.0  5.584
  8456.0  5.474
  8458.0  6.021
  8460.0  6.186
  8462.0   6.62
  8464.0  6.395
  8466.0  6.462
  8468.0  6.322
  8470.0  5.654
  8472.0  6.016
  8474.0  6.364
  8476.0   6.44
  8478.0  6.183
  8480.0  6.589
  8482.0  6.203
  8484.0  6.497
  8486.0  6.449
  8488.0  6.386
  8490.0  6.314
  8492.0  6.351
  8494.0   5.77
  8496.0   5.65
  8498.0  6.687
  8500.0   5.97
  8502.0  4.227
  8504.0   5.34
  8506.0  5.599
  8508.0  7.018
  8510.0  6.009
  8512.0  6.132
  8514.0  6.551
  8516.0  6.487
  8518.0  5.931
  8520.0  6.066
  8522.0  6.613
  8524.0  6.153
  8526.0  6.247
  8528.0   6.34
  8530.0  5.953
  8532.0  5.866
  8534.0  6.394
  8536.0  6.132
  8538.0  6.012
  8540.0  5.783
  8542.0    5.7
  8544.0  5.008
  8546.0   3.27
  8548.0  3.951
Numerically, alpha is -0.02 mag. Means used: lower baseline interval 6.72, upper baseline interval 6.18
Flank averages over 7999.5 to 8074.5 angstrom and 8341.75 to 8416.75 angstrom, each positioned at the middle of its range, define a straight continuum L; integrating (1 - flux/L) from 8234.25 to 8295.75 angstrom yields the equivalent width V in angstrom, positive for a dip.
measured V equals -1.3 angstrom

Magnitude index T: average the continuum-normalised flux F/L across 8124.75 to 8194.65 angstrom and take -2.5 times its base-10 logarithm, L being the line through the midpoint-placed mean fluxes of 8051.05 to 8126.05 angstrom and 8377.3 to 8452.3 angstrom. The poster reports 0.00 mag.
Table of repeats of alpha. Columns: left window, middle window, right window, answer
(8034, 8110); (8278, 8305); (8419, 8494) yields 0.032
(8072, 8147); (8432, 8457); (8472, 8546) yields 0.026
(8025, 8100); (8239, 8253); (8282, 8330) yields -0.032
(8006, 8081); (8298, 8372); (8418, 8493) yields 0.028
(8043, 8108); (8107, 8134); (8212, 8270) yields 0.013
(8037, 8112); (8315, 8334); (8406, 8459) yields 0.012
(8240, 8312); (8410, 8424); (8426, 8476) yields 0.022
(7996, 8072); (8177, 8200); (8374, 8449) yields 0.010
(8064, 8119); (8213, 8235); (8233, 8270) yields 0.029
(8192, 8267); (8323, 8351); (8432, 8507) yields 0.016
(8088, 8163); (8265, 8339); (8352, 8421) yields 0.001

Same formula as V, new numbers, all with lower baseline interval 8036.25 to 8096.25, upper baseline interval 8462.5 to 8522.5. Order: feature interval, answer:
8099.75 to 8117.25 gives 0.32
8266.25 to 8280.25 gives -0.64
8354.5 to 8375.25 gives 0.80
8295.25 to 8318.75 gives 0.49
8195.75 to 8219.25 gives 0.36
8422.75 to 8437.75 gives 0.13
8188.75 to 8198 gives 0.12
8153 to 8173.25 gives -0.31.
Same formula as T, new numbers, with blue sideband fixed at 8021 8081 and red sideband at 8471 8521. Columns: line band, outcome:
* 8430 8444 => 0.015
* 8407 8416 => 0.002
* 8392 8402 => 0.010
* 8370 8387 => -0.030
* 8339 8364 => 0.033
